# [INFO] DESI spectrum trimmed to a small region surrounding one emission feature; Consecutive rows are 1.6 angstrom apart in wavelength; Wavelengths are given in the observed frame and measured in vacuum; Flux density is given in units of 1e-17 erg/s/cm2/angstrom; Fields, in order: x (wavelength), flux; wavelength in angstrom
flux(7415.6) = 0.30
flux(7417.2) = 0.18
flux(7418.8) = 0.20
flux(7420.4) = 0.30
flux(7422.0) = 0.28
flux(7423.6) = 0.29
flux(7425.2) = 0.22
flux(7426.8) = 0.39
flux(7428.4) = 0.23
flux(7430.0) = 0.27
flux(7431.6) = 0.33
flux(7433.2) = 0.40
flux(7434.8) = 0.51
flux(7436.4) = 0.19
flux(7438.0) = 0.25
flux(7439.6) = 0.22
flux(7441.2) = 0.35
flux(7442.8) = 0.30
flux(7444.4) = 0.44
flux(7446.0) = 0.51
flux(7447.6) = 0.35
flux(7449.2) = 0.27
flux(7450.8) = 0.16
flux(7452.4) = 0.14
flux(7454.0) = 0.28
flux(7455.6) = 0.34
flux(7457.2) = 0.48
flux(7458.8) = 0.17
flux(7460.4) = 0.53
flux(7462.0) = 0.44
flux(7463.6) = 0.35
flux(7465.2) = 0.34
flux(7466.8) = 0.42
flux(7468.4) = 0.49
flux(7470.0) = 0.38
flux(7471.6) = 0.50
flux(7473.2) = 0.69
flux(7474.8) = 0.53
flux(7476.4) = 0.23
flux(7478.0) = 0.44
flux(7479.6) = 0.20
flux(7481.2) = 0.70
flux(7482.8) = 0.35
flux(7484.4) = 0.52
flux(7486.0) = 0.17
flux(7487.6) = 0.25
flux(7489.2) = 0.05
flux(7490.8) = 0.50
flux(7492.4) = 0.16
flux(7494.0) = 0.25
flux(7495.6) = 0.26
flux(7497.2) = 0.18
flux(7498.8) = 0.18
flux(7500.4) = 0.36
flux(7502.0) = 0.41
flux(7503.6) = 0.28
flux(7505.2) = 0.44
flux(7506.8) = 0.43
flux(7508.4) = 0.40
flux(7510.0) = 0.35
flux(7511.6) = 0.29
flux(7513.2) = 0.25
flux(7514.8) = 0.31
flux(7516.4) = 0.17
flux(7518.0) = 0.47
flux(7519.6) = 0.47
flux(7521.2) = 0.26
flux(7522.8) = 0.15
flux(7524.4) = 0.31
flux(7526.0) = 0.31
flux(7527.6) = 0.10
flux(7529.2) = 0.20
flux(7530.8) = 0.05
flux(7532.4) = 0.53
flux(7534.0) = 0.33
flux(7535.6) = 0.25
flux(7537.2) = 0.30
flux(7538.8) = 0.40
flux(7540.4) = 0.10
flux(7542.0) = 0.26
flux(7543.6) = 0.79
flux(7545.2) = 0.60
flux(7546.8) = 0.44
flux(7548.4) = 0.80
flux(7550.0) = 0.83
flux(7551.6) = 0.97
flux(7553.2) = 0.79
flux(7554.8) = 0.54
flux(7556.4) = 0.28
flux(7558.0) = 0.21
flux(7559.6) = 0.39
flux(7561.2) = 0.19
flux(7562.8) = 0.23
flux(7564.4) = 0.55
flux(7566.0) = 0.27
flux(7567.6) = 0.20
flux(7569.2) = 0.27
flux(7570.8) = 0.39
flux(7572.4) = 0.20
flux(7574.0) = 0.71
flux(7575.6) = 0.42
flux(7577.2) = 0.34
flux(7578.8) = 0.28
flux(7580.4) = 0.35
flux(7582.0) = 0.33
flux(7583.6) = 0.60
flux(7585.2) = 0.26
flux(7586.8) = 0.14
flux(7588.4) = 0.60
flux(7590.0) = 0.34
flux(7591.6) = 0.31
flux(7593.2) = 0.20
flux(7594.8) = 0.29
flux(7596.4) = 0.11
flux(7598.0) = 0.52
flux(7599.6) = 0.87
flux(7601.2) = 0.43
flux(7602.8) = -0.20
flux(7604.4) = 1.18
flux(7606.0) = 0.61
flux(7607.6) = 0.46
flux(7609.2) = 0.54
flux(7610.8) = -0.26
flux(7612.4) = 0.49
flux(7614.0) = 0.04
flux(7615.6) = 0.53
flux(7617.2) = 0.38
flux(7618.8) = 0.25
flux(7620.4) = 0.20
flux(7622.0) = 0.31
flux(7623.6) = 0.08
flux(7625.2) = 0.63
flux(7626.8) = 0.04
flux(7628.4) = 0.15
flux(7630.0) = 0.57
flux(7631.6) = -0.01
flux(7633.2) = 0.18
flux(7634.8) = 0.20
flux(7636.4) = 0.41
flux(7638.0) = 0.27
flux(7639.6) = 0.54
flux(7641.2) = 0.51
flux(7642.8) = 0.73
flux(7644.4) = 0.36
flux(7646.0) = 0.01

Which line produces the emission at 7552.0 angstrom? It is [O III]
